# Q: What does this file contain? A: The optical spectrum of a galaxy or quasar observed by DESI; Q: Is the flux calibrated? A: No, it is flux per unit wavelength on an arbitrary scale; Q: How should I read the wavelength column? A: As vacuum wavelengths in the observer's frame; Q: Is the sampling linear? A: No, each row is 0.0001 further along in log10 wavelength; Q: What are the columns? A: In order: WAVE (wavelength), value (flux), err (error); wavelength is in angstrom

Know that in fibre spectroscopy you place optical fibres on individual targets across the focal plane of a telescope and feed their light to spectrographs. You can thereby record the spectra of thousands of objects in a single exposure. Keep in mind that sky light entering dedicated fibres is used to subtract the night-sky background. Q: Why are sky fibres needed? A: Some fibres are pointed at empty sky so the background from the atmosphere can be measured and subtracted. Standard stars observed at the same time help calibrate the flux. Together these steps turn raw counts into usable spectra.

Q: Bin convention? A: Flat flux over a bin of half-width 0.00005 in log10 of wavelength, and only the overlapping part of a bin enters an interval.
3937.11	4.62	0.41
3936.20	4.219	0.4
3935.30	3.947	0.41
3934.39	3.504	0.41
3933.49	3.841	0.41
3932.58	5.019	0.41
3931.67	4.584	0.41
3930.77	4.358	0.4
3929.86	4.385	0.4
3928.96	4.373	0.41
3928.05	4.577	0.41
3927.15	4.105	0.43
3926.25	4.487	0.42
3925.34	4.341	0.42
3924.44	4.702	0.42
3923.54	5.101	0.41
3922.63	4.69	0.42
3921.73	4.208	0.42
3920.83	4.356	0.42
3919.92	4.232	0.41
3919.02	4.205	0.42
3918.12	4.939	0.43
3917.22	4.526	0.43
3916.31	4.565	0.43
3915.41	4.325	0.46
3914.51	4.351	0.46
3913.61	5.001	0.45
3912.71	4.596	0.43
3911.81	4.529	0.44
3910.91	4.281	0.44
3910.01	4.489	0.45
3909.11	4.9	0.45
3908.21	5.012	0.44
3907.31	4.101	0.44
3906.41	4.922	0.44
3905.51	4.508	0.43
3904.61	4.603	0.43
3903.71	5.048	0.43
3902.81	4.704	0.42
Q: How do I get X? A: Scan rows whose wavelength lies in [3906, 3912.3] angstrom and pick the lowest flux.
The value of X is 4.101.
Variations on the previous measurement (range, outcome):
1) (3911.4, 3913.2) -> 4.529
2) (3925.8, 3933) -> 4.105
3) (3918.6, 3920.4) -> 4.205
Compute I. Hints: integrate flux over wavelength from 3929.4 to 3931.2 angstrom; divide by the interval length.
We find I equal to 4.37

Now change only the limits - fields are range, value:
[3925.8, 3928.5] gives 4.4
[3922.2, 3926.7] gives 4.66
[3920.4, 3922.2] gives 4.3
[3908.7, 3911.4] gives 4.55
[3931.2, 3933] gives 4.79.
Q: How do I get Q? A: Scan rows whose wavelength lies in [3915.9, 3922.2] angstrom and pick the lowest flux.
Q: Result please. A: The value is 4.205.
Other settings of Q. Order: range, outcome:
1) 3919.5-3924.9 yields 4.208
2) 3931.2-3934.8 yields 3.504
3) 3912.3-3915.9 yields 4.325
